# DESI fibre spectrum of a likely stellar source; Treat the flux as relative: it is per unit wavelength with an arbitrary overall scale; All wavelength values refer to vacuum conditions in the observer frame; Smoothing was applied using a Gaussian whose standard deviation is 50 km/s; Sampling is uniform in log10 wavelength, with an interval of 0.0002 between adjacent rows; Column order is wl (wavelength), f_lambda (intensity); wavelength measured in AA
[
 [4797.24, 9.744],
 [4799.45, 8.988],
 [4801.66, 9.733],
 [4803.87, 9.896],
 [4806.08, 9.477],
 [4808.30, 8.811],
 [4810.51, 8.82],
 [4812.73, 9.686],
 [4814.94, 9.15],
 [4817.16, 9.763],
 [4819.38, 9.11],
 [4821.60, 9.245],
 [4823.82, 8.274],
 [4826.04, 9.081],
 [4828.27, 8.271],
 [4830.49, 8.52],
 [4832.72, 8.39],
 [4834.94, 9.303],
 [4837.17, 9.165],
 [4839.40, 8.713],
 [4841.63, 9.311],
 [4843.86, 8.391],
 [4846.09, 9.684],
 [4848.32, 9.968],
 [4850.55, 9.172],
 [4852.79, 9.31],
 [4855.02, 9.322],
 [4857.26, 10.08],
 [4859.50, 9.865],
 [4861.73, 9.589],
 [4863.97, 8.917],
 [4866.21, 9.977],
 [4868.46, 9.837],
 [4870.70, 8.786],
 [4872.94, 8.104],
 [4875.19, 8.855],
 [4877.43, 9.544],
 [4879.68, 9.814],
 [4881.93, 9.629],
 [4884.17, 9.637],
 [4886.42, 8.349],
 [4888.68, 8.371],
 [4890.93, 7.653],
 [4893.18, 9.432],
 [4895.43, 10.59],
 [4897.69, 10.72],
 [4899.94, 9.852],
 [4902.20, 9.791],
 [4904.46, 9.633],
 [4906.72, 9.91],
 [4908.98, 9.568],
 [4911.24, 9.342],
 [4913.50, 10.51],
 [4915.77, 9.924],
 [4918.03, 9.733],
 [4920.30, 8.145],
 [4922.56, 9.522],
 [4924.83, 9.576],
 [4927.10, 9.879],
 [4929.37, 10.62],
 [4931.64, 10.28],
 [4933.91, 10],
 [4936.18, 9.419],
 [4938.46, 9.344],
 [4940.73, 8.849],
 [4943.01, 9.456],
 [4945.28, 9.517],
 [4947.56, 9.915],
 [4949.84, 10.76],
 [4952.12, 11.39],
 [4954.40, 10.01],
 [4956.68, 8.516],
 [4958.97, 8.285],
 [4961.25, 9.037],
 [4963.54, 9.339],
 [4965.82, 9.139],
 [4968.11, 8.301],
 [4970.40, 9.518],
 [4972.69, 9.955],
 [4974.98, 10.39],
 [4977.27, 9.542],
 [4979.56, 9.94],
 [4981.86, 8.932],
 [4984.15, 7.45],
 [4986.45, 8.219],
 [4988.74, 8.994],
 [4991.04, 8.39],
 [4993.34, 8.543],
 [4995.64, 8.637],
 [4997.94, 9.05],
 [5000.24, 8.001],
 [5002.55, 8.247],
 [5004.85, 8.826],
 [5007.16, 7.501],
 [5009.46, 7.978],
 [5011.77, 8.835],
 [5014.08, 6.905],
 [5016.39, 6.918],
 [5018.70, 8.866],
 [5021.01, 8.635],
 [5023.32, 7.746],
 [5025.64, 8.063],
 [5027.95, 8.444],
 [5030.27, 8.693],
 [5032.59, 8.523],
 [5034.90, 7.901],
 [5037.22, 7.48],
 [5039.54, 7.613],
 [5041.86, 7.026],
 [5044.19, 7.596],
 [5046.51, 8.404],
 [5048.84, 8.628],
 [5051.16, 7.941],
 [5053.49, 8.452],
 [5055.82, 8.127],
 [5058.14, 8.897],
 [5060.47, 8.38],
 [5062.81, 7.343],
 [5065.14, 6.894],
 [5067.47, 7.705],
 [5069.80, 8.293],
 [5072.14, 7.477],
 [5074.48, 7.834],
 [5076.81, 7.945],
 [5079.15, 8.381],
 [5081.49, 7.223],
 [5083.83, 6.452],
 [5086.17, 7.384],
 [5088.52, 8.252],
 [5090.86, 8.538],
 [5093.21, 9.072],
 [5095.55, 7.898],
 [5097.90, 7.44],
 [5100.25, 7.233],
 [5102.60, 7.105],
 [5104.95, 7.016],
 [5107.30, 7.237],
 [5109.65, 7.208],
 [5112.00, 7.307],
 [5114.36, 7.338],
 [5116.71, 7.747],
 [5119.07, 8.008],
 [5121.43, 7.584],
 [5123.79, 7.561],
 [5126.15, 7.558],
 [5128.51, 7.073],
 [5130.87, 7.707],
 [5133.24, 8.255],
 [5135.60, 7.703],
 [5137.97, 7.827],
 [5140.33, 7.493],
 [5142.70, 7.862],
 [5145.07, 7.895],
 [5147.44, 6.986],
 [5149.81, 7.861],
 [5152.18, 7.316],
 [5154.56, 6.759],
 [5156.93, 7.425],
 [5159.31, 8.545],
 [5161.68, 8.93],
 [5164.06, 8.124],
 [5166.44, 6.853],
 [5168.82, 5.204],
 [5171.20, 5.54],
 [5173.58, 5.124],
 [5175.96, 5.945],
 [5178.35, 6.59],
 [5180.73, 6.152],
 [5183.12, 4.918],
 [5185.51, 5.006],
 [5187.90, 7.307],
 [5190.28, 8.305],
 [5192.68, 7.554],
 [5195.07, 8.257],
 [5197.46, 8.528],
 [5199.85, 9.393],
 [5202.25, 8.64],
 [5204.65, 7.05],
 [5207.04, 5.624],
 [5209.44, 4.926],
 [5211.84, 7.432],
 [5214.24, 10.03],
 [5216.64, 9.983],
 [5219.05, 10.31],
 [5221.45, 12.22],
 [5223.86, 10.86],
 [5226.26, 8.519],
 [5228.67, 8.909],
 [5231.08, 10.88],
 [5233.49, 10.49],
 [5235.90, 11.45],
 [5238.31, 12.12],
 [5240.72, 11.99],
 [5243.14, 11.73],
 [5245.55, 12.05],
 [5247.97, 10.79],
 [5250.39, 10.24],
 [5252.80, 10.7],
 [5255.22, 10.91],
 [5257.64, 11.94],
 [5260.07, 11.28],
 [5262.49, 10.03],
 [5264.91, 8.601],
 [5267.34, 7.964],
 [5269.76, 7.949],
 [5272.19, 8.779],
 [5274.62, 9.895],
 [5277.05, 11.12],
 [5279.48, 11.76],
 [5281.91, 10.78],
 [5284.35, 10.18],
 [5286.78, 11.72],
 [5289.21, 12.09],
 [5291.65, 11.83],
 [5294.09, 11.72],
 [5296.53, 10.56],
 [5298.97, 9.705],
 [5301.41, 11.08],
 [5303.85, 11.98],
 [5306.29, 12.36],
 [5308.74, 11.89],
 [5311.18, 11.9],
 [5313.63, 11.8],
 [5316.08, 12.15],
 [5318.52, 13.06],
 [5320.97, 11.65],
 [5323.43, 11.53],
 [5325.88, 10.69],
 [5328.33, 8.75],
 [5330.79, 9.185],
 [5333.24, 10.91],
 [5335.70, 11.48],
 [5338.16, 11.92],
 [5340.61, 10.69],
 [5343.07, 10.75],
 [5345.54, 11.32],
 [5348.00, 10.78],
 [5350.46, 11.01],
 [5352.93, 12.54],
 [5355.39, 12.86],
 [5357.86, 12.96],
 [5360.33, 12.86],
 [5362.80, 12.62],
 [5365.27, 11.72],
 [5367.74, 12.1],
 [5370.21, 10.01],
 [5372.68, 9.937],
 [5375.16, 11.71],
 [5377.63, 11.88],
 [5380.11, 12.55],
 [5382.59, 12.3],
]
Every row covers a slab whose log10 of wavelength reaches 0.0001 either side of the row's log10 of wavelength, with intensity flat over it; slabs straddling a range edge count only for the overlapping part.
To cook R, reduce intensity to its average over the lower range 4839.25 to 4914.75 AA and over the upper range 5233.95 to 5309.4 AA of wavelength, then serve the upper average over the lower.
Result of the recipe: 1.2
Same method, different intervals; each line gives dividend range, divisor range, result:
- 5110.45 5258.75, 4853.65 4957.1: 0.87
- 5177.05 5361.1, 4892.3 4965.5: 1.05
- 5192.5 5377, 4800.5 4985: 1.13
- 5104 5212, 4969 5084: 0.88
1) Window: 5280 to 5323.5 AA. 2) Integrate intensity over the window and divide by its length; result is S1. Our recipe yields 11.6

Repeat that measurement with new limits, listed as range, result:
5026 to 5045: 7.92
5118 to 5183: 7.21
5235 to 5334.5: 10.9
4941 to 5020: 8.92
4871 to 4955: 9.6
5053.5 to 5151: 7.69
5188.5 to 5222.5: 8.41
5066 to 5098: 7.85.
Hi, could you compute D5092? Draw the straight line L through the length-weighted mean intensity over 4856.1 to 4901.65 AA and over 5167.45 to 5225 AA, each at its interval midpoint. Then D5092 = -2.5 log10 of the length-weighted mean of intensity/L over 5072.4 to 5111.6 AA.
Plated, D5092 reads 0.07 mag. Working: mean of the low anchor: 9.39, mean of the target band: 7.63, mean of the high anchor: 7.54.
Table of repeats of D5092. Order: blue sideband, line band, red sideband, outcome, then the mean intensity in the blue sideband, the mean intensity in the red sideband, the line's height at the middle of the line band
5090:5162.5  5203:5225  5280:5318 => 0.11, 7.65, 11.5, 9.6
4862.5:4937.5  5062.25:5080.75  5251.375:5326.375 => 0.29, 9.51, 11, 10.2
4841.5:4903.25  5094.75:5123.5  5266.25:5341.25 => 0.35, 9.38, 10.9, 10.2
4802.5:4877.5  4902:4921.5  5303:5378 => -0.01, 9.19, 11.5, 9.52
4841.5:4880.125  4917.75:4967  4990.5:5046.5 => -0.10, 9.36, 8.1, 8.71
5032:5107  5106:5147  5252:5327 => 0.14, 7.81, 11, 8.63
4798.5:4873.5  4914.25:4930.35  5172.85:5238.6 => -0.08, 9.21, 8.28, 8.99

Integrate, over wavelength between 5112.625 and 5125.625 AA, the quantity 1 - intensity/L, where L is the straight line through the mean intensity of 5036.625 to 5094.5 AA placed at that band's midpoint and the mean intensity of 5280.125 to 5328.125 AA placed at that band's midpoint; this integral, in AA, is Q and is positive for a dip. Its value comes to 1.6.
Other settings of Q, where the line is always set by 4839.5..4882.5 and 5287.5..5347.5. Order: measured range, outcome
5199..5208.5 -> 2.9 AA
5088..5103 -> 3.5 AA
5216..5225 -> 0.0 AA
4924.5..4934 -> -0.5 AA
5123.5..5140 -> 4.5 AA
